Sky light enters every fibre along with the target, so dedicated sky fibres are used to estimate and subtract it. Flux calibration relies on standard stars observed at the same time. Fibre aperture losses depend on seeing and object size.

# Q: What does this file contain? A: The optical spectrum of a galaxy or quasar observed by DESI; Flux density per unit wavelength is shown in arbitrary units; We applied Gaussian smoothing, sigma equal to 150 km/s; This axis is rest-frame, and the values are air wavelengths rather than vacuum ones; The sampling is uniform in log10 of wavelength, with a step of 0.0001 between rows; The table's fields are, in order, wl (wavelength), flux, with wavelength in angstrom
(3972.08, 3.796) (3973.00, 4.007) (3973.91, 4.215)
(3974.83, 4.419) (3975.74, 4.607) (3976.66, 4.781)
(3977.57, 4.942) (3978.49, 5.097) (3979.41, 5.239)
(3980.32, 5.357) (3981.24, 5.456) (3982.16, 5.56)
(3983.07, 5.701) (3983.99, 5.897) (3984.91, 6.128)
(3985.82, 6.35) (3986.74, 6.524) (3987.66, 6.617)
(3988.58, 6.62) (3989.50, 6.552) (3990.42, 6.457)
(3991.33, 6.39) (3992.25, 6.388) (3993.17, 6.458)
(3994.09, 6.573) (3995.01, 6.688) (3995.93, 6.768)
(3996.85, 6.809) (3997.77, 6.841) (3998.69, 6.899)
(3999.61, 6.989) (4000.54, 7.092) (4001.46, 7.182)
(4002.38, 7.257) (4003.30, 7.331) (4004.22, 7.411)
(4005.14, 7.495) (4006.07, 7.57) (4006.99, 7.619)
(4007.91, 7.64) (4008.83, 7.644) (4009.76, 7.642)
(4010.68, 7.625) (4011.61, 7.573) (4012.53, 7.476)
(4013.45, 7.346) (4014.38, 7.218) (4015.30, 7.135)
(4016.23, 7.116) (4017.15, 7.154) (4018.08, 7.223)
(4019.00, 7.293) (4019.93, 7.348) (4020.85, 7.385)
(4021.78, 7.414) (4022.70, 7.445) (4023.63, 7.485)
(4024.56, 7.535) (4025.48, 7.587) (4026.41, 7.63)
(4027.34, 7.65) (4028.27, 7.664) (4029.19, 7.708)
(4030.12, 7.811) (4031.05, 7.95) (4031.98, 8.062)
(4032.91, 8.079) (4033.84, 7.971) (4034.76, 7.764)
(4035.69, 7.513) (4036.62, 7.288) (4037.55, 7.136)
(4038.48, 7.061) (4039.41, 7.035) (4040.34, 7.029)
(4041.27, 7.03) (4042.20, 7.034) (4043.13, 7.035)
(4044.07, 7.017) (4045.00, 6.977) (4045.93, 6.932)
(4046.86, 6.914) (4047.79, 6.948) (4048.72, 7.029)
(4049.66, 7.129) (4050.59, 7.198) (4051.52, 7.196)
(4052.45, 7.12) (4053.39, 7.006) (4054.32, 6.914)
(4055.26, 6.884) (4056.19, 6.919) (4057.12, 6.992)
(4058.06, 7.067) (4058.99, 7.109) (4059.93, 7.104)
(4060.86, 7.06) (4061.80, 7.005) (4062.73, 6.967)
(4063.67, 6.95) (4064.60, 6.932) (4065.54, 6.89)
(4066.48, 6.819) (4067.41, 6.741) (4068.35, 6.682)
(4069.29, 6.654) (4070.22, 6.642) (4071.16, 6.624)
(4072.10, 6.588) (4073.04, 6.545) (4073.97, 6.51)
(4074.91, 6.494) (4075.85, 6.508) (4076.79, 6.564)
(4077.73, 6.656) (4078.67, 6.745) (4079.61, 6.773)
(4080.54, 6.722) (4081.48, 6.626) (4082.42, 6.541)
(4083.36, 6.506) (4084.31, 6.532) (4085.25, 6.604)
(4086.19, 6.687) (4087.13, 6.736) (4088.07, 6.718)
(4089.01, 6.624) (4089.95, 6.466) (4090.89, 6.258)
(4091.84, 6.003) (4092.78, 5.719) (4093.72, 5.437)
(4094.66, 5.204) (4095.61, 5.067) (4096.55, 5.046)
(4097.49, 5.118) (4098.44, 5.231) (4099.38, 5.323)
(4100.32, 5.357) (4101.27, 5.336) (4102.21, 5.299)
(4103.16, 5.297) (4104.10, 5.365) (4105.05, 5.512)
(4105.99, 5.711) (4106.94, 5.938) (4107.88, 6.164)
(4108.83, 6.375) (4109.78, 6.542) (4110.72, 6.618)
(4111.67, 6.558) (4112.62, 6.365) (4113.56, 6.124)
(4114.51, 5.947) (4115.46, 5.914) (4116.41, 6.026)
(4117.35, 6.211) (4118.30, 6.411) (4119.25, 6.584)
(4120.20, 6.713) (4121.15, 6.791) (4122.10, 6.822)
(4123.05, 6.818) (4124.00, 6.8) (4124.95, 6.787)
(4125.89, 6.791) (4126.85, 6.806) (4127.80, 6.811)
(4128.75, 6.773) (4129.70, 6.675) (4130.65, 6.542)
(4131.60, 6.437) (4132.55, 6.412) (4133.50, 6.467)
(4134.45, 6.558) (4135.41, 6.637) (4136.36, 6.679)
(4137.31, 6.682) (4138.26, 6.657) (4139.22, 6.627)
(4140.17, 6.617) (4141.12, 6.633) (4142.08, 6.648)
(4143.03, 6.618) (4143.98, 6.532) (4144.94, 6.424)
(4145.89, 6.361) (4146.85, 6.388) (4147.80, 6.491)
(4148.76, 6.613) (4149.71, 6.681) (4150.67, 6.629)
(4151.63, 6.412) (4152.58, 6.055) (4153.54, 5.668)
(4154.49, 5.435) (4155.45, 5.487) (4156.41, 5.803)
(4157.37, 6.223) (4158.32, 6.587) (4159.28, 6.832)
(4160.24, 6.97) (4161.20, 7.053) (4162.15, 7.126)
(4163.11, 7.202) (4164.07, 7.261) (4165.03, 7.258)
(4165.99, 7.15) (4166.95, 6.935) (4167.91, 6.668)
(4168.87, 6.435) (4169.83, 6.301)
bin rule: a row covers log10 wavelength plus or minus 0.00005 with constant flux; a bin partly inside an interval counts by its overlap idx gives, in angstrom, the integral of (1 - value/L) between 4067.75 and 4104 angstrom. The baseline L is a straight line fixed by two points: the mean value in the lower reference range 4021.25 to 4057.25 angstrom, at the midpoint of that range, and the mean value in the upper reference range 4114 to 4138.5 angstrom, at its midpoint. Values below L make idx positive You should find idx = 4.0 angstrom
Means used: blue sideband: 7.31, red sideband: 6.57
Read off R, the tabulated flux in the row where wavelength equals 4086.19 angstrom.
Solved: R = 6.687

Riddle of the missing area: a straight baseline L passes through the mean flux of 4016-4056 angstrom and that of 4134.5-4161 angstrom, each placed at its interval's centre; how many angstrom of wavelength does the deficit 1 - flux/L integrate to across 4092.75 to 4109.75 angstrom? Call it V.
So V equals 3.3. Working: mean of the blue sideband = 7.32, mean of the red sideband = 6.43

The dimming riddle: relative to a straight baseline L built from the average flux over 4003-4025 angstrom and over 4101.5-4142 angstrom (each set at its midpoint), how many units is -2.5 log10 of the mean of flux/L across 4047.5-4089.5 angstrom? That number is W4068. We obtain 0.02 mag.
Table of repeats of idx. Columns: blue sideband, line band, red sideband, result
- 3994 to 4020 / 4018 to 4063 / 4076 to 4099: -3.1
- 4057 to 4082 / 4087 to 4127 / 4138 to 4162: 3.3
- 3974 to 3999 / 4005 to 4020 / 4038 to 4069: -2.5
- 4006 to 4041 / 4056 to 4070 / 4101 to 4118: -0.3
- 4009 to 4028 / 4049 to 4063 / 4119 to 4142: 0.2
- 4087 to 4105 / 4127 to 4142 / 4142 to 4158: -1.3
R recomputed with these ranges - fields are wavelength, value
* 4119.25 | 6.584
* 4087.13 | 6.736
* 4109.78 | 6.542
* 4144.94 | 6.424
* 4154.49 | 5.435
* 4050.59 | 7.198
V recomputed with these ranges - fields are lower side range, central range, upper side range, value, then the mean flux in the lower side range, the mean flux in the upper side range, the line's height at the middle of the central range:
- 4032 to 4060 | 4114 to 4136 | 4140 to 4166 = 0.46 angstrom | 7.16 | 6.53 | 6.7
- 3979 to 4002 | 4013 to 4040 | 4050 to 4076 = -3.48 angstrom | 6.39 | 6.87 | 6.63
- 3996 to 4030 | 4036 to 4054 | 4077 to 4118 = -0.50 angstrom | 7.37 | 6.05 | 6.87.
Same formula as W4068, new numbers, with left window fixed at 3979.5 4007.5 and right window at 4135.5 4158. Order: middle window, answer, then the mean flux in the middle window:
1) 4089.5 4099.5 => 0.167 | 5.54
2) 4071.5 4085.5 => -0.018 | 6.59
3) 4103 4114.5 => 0.064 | 6.07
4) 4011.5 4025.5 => -0.121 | 7.35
